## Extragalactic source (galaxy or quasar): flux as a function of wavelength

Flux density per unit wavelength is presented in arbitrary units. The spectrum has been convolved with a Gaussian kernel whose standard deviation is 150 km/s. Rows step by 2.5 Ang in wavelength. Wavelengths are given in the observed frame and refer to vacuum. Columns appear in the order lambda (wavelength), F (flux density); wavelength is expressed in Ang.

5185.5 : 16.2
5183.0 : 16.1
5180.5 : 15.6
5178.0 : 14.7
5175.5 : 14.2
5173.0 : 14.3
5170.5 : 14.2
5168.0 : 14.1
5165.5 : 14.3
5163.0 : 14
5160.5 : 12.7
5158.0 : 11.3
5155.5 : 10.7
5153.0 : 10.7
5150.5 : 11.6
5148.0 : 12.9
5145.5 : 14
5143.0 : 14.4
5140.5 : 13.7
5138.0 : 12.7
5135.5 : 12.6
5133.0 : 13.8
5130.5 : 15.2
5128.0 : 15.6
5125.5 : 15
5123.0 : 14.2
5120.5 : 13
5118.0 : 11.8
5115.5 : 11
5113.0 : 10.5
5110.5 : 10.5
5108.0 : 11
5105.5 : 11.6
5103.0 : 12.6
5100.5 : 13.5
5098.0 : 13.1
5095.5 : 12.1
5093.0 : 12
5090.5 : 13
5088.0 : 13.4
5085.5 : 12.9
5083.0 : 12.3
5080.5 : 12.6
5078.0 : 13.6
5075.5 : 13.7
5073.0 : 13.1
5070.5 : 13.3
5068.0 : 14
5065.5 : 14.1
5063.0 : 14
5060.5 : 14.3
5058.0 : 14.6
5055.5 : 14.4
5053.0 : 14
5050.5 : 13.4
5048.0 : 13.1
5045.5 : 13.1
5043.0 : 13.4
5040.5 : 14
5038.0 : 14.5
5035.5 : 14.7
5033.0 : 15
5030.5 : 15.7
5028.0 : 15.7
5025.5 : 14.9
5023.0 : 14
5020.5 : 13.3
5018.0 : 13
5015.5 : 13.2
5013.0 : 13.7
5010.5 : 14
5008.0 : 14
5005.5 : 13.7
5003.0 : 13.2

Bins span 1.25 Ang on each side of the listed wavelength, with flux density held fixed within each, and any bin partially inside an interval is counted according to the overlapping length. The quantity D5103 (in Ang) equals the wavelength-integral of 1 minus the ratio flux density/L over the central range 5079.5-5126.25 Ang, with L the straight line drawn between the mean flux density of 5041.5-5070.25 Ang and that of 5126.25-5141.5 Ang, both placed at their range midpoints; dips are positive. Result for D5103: 5.1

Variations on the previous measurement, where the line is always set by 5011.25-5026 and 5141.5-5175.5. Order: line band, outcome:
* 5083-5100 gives 0.7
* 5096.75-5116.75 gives 2.3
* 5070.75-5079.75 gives 0.0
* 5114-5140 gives -0.5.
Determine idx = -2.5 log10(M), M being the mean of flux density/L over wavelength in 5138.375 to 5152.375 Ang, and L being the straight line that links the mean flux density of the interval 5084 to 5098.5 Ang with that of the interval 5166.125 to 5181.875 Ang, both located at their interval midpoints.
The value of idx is 0.06 mag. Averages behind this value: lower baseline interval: 12.7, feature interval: 13.2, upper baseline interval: 14.5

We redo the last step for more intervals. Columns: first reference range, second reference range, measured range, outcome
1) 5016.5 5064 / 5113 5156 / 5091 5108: 0.091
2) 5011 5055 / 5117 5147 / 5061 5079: 0.020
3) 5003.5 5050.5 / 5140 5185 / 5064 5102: 0.058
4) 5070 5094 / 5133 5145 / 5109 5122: 0.163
